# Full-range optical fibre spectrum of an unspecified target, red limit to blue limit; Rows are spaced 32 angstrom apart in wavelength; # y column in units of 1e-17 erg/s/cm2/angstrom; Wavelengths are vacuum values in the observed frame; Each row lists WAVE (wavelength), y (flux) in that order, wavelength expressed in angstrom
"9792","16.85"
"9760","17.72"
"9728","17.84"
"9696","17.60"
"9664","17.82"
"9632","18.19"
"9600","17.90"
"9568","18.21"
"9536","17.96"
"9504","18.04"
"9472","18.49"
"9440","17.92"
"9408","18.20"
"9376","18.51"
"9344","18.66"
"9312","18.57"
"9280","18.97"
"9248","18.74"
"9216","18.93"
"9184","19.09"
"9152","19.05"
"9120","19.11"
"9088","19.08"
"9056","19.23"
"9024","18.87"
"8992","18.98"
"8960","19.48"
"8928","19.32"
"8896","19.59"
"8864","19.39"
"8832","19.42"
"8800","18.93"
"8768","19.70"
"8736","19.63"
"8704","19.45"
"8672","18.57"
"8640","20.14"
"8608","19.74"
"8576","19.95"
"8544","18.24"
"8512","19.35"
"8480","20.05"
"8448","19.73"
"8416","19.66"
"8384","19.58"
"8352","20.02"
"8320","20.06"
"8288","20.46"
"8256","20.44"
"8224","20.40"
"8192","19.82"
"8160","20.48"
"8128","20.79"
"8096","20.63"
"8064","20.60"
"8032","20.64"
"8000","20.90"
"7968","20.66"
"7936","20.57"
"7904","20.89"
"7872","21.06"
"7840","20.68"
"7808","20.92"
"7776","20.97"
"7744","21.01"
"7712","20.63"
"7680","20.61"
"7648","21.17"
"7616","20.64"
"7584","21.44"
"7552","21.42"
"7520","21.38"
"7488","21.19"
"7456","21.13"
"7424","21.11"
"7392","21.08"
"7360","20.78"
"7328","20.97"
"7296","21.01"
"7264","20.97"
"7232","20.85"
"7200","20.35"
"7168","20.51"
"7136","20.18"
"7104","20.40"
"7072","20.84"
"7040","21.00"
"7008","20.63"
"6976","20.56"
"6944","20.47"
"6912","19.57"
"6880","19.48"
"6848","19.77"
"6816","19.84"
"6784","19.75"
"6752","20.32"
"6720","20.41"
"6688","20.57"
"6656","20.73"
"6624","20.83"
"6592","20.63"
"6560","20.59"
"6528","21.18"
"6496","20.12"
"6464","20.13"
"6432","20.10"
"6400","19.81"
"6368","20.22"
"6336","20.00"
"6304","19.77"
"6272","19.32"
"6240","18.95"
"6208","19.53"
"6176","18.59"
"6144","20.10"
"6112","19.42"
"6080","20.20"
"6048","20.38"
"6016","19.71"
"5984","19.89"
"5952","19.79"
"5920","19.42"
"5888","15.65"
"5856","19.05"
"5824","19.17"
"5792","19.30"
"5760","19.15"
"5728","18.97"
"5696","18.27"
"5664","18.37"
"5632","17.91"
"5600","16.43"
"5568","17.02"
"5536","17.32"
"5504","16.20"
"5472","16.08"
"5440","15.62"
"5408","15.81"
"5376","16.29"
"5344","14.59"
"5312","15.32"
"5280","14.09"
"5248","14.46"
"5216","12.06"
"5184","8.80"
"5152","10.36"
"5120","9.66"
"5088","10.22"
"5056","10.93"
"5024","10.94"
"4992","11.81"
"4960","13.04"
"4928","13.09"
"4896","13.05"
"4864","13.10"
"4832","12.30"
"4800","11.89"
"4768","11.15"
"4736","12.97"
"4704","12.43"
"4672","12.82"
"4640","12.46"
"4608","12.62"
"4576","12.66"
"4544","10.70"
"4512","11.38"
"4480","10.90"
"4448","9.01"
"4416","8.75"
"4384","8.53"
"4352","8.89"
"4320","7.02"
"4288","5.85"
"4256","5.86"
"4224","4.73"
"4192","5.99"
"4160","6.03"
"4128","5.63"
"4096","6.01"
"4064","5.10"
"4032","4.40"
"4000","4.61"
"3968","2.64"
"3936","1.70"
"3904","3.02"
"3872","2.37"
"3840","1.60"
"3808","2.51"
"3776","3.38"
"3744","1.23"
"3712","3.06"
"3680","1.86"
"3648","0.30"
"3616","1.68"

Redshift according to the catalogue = 0.00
